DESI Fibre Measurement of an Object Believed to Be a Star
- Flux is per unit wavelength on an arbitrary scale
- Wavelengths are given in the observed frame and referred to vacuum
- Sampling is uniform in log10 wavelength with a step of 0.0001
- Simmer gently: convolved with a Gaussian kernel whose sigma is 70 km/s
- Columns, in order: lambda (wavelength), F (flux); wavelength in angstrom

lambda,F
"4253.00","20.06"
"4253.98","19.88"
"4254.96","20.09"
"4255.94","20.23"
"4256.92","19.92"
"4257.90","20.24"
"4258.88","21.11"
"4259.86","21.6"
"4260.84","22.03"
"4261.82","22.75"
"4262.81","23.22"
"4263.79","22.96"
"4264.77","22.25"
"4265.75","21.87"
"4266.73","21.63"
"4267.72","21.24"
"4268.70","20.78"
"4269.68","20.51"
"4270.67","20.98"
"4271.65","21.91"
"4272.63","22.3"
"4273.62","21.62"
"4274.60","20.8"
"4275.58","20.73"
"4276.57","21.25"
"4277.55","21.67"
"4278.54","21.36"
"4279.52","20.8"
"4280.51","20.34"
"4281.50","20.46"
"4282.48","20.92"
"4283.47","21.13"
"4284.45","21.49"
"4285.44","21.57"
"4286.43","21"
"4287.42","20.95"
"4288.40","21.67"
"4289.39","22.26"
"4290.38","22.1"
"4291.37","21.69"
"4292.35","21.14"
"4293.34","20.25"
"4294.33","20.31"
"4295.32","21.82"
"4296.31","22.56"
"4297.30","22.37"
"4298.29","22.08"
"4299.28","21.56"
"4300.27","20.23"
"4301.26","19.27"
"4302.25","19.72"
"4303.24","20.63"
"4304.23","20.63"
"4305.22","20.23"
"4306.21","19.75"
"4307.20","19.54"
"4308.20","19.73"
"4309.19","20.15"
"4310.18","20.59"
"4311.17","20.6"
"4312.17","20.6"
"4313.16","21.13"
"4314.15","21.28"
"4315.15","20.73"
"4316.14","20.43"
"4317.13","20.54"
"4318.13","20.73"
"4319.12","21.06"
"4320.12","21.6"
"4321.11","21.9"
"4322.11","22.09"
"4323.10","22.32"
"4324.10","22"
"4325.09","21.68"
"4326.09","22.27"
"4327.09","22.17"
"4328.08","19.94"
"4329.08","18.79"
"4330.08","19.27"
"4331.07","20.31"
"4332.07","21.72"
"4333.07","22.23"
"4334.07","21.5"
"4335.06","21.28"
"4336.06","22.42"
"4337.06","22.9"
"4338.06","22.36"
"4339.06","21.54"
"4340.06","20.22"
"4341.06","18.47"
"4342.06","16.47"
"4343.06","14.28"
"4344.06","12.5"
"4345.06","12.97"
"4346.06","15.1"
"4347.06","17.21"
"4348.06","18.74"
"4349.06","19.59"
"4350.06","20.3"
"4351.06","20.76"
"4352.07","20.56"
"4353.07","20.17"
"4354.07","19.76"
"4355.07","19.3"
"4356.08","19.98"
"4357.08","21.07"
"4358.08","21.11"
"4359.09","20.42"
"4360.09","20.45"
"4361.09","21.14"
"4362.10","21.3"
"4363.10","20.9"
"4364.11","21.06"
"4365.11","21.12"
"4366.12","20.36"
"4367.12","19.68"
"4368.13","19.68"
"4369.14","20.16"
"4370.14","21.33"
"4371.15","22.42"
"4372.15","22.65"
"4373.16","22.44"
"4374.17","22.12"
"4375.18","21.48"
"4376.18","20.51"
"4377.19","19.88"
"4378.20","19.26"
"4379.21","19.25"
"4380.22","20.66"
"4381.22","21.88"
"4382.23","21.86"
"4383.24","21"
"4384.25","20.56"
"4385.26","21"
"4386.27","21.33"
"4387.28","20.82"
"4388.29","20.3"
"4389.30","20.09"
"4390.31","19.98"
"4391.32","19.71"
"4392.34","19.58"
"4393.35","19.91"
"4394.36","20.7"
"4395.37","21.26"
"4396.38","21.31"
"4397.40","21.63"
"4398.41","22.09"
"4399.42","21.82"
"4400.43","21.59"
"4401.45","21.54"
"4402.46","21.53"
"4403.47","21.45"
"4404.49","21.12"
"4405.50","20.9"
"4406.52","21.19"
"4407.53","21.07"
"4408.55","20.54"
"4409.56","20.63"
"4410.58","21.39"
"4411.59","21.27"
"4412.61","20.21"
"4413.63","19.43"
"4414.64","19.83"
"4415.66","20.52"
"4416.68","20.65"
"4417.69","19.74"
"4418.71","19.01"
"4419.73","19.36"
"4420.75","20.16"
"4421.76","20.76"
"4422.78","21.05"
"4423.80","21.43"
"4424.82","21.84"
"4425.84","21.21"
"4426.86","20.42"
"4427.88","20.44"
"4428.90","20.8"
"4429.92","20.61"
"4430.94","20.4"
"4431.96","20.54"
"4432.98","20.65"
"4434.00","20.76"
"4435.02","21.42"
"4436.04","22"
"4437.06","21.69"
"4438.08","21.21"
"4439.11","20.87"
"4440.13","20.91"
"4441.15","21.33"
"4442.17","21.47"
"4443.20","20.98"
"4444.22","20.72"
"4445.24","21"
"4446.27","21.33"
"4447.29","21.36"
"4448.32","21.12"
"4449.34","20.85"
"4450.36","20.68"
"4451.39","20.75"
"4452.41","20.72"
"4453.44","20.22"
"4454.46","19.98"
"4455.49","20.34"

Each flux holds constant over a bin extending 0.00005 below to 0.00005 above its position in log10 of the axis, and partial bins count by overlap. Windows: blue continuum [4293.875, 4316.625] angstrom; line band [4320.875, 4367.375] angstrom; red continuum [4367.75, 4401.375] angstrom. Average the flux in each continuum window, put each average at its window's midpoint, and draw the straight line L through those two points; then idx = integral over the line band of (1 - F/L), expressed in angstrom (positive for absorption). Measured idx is 1.6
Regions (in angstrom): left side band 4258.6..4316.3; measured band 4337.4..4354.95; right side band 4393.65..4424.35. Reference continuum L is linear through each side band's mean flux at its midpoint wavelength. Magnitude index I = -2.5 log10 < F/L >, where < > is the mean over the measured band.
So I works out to 0.15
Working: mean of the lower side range 21.2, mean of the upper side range 20.8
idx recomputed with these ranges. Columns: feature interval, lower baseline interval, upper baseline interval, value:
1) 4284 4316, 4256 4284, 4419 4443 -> 0.5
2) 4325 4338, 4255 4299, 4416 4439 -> -0.1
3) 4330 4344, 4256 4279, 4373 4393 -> 0.6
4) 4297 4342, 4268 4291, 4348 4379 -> 0.1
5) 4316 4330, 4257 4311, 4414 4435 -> -0.1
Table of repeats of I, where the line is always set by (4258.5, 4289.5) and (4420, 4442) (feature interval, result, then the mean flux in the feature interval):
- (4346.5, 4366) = 0.05 mag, 20.2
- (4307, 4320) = 0.04 mag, 20.6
